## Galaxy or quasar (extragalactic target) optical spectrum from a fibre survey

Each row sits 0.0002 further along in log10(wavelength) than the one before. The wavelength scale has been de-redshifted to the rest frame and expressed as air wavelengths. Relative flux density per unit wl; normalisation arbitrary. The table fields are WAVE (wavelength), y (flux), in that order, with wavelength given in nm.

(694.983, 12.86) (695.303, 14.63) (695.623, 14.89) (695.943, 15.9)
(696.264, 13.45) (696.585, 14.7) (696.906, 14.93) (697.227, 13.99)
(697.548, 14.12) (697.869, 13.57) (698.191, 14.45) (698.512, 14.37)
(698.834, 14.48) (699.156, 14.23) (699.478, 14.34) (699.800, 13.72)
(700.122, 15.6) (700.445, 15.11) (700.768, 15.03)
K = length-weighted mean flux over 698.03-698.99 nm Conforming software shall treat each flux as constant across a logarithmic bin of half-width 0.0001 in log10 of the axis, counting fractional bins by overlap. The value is 14.4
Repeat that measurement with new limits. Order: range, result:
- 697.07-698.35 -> 14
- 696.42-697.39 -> 14.5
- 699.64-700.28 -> 14.7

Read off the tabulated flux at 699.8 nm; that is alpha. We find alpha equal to 13.72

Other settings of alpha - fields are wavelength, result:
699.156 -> 14.23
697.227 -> 13.99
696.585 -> 14.7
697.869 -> 13.57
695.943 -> 15.9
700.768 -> 15.03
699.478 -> 14.34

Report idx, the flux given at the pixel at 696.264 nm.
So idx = 13.45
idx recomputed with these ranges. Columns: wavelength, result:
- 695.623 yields 14.89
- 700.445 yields 15.11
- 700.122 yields 15.6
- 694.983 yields 12.86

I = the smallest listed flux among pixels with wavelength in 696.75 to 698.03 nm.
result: 13.57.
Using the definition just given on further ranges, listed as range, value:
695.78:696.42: 13.45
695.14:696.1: 14.63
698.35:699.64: 14.23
